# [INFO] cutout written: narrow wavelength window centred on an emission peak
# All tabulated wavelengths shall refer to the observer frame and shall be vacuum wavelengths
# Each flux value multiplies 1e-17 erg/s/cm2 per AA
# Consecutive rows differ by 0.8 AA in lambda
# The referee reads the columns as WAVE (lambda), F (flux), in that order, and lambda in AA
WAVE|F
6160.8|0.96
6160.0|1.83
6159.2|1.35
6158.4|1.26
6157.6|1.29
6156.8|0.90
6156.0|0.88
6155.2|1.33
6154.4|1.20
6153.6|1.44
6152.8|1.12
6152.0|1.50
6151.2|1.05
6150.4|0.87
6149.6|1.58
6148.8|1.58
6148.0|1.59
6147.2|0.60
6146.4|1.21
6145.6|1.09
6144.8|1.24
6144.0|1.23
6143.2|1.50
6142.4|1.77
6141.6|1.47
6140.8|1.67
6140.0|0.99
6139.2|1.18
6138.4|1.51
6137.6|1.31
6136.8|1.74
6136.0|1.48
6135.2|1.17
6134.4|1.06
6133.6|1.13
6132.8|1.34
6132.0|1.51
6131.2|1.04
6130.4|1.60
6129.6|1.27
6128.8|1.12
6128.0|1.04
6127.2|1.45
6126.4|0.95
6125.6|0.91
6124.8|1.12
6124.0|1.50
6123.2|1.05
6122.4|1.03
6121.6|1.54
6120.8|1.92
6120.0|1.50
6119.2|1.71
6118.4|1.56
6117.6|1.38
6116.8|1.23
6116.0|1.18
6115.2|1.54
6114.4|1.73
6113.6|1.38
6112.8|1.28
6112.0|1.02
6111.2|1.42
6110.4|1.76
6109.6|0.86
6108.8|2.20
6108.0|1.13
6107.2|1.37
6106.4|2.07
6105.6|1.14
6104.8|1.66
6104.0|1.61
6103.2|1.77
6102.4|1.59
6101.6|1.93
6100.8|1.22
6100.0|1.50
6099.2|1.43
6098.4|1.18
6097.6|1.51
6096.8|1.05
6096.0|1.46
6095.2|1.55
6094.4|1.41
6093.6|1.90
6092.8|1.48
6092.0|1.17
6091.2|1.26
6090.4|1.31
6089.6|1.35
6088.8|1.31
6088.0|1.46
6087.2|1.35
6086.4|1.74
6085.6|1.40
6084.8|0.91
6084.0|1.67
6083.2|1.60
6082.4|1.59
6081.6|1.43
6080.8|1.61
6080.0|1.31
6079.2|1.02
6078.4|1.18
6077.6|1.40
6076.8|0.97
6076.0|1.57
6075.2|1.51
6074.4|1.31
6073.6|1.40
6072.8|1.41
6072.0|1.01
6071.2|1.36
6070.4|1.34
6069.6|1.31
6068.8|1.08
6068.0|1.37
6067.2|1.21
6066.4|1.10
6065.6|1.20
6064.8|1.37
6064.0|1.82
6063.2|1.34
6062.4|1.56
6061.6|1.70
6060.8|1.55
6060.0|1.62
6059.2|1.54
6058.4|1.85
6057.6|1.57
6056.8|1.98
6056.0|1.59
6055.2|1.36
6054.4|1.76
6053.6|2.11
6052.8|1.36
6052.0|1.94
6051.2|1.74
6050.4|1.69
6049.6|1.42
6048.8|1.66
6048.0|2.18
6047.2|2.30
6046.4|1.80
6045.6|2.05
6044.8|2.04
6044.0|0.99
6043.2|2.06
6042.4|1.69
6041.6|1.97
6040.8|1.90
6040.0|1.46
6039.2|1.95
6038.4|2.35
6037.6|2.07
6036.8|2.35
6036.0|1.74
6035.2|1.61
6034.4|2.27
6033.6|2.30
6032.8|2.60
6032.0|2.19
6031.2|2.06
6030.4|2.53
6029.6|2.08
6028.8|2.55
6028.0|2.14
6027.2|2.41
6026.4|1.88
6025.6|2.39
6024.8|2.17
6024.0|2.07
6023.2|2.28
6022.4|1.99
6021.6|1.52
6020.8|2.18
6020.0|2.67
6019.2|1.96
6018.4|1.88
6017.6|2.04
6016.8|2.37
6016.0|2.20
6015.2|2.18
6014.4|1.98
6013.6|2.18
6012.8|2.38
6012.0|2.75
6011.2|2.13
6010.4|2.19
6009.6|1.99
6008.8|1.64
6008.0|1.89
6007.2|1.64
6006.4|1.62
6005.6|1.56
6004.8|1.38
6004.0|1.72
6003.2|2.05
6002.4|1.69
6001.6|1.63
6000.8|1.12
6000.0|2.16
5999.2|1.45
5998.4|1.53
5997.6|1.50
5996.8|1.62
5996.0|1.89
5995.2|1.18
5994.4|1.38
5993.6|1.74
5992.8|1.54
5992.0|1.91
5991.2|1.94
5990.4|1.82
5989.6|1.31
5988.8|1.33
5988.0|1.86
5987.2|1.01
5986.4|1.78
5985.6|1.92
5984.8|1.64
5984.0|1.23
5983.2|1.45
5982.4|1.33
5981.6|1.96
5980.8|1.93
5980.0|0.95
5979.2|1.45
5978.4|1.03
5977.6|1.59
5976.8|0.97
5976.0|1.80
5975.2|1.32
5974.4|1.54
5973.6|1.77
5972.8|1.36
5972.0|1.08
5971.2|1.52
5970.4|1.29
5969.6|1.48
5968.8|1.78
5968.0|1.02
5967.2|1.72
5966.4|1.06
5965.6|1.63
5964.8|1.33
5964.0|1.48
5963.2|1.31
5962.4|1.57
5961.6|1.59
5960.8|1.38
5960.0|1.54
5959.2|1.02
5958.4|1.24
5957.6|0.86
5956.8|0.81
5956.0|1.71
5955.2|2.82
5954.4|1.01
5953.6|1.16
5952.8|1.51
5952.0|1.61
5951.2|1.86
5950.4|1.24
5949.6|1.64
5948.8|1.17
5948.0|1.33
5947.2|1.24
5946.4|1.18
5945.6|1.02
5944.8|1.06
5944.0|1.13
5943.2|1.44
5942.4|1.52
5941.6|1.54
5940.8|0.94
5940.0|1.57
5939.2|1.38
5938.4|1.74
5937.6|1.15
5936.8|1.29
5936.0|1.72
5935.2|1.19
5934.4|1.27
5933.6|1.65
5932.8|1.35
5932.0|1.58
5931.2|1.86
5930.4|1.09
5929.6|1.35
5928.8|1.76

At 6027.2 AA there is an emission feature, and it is Mg II 2798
